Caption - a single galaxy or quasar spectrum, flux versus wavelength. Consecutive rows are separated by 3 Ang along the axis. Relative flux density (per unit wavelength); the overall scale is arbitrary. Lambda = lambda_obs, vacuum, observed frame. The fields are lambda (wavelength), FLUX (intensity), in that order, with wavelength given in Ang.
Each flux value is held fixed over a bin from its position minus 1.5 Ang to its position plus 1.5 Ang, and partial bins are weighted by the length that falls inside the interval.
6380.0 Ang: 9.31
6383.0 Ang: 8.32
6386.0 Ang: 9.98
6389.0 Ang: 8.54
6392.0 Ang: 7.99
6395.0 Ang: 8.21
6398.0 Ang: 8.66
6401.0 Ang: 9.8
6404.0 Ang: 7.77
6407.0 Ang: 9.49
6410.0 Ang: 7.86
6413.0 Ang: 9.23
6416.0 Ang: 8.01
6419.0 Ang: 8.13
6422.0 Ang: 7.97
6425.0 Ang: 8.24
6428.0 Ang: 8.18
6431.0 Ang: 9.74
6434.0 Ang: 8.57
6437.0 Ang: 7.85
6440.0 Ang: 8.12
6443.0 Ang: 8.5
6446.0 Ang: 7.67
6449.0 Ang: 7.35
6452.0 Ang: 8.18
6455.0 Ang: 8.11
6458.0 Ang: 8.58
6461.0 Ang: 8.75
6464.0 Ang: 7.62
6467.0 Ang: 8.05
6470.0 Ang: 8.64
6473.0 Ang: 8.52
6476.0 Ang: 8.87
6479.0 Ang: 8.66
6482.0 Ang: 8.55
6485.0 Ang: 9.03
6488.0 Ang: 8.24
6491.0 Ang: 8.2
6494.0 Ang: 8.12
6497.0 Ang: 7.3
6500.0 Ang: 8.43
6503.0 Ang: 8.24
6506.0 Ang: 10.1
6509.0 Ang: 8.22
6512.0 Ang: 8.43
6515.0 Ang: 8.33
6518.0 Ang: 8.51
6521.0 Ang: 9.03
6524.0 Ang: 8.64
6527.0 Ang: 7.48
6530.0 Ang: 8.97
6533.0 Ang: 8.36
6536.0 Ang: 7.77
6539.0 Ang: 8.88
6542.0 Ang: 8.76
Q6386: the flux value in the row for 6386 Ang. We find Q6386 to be 9.98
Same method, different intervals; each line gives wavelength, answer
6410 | 7.86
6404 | 7.77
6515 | 8.33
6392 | 7.99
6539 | 8.88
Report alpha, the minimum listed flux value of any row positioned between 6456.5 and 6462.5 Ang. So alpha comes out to 8.58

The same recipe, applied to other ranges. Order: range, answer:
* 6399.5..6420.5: 7.77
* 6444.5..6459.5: 7.35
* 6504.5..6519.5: 8.22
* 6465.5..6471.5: 8.05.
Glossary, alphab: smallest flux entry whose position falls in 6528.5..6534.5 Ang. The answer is 8.36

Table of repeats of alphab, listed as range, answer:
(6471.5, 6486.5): 8.52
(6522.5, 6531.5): 7.48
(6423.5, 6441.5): 7.85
